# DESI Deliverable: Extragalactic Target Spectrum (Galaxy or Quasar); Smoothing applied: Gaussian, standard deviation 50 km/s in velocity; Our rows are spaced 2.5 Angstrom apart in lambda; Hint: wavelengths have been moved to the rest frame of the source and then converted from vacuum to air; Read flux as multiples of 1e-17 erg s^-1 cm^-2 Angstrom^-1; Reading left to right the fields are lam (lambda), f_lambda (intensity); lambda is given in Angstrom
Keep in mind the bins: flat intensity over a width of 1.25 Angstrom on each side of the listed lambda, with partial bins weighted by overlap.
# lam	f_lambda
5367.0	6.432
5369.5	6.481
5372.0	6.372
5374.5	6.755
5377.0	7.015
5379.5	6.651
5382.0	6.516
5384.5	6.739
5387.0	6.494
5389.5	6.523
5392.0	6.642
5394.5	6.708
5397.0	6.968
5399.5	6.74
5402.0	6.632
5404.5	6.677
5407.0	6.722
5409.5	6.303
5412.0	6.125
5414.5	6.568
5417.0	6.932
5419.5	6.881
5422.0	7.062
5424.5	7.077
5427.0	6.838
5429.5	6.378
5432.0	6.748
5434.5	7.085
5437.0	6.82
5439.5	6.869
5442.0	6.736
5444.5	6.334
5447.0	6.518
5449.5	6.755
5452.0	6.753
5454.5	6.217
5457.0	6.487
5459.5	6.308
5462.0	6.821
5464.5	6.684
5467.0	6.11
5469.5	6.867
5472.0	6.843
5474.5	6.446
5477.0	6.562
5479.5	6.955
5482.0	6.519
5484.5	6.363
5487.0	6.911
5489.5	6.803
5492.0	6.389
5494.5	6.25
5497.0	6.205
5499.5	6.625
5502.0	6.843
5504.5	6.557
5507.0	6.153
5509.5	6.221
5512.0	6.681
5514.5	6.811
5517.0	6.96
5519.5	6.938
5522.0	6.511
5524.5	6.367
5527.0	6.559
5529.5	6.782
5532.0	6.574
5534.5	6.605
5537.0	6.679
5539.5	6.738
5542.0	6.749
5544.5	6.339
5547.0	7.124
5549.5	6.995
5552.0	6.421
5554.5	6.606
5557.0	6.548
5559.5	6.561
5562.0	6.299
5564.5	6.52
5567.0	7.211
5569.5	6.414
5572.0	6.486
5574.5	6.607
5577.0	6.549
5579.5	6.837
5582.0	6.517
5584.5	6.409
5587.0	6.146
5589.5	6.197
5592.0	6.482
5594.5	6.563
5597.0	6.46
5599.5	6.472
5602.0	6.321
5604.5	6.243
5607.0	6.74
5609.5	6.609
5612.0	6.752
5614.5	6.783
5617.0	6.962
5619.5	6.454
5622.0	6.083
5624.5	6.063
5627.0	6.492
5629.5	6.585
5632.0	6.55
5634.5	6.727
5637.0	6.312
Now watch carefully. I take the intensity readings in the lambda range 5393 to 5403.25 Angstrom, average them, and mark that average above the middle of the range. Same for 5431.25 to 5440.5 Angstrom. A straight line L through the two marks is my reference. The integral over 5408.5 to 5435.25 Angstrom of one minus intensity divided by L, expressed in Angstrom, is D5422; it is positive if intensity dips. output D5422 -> 0.5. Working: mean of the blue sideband 6.76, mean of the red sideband 6.89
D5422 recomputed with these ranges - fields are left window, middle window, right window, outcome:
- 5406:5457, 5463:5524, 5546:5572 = 0.7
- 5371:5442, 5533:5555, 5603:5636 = -0.3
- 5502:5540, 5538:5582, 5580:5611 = -0.8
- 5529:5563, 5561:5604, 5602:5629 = 0.5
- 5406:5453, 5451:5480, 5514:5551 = 0.6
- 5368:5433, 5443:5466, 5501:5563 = 0.4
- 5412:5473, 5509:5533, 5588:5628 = -0.2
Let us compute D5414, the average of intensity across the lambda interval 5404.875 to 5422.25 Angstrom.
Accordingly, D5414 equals 6.63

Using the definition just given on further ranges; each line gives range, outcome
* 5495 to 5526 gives 6.56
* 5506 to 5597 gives 6.59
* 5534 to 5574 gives 6.64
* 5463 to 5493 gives 6.62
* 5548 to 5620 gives 6.56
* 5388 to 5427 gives 6.71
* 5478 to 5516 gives 6.56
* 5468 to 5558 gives 6.62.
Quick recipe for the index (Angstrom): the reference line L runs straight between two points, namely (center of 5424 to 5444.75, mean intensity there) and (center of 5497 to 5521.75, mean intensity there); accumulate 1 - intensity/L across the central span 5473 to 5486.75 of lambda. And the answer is 0.2 Angstrom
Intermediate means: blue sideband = 6.77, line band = 6.6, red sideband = 6.62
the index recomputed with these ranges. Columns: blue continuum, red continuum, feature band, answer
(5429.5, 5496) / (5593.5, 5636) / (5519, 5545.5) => -0.2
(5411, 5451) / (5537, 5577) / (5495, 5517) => 0.5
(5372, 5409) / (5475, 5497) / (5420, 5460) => -0.5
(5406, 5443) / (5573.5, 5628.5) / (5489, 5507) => 0.4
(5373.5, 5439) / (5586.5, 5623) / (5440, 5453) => 0.1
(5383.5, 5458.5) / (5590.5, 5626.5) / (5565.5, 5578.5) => -0.2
